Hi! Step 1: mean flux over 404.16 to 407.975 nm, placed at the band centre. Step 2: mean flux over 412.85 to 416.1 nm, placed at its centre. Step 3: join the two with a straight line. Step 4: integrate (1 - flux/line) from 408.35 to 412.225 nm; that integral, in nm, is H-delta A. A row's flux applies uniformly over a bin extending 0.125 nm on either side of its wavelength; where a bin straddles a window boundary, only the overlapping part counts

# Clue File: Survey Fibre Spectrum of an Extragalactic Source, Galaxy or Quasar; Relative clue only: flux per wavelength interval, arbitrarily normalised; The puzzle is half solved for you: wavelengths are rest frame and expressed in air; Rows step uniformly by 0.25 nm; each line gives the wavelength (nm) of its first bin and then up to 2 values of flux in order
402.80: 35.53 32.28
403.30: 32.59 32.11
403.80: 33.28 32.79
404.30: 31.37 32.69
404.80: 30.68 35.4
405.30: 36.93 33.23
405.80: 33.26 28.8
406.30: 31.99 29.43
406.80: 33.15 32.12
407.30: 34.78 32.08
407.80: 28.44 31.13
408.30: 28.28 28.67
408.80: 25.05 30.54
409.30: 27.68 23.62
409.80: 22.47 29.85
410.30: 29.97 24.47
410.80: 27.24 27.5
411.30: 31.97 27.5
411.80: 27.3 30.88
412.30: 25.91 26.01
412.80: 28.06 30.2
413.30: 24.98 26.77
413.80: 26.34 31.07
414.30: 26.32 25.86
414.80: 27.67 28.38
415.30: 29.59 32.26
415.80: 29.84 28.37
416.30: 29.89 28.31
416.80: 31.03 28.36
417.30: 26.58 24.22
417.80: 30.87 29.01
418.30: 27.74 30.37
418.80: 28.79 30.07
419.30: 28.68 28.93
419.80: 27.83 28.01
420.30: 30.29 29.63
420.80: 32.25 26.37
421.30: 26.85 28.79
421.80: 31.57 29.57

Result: 0.33 nm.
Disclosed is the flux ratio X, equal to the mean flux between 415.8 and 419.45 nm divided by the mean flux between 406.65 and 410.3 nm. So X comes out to 1.0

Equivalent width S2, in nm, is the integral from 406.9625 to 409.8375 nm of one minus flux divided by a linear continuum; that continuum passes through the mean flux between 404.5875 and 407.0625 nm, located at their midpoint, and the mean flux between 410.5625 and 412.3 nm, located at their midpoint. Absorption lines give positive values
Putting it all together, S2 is 0.16 nm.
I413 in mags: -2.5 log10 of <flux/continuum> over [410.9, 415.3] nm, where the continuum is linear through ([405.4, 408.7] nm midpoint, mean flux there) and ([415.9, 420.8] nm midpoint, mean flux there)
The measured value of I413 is 0.08 mag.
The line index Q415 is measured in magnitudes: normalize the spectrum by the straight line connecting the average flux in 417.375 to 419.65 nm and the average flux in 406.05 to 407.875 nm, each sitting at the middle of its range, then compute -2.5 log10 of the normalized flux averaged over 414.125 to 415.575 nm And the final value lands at 0.05 mag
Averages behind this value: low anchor 31.6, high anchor 28.7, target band 28.2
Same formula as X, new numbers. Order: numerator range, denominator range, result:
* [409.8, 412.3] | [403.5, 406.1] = 0.85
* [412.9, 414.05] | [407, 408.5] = 0.89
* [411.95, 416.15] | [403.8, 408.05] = 0.87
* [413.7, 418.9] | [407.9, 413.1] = 1.03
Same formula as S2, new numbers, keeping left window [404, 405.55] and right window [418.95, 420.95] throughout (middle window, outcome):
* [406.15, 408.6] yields 0.12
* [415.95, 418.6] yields 0.14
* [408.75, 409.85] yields 0.21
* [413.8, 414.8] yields 0.11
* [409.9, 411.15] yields 0.16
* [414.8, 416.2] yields 0.05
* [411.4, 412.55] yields 0.13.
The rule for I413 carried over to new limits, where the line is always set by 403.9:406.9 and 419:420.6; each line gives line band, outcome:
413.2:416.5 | 0.07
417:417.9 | 0.08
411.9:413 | 0.11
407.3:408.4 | 0.05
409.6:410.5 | 0.17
